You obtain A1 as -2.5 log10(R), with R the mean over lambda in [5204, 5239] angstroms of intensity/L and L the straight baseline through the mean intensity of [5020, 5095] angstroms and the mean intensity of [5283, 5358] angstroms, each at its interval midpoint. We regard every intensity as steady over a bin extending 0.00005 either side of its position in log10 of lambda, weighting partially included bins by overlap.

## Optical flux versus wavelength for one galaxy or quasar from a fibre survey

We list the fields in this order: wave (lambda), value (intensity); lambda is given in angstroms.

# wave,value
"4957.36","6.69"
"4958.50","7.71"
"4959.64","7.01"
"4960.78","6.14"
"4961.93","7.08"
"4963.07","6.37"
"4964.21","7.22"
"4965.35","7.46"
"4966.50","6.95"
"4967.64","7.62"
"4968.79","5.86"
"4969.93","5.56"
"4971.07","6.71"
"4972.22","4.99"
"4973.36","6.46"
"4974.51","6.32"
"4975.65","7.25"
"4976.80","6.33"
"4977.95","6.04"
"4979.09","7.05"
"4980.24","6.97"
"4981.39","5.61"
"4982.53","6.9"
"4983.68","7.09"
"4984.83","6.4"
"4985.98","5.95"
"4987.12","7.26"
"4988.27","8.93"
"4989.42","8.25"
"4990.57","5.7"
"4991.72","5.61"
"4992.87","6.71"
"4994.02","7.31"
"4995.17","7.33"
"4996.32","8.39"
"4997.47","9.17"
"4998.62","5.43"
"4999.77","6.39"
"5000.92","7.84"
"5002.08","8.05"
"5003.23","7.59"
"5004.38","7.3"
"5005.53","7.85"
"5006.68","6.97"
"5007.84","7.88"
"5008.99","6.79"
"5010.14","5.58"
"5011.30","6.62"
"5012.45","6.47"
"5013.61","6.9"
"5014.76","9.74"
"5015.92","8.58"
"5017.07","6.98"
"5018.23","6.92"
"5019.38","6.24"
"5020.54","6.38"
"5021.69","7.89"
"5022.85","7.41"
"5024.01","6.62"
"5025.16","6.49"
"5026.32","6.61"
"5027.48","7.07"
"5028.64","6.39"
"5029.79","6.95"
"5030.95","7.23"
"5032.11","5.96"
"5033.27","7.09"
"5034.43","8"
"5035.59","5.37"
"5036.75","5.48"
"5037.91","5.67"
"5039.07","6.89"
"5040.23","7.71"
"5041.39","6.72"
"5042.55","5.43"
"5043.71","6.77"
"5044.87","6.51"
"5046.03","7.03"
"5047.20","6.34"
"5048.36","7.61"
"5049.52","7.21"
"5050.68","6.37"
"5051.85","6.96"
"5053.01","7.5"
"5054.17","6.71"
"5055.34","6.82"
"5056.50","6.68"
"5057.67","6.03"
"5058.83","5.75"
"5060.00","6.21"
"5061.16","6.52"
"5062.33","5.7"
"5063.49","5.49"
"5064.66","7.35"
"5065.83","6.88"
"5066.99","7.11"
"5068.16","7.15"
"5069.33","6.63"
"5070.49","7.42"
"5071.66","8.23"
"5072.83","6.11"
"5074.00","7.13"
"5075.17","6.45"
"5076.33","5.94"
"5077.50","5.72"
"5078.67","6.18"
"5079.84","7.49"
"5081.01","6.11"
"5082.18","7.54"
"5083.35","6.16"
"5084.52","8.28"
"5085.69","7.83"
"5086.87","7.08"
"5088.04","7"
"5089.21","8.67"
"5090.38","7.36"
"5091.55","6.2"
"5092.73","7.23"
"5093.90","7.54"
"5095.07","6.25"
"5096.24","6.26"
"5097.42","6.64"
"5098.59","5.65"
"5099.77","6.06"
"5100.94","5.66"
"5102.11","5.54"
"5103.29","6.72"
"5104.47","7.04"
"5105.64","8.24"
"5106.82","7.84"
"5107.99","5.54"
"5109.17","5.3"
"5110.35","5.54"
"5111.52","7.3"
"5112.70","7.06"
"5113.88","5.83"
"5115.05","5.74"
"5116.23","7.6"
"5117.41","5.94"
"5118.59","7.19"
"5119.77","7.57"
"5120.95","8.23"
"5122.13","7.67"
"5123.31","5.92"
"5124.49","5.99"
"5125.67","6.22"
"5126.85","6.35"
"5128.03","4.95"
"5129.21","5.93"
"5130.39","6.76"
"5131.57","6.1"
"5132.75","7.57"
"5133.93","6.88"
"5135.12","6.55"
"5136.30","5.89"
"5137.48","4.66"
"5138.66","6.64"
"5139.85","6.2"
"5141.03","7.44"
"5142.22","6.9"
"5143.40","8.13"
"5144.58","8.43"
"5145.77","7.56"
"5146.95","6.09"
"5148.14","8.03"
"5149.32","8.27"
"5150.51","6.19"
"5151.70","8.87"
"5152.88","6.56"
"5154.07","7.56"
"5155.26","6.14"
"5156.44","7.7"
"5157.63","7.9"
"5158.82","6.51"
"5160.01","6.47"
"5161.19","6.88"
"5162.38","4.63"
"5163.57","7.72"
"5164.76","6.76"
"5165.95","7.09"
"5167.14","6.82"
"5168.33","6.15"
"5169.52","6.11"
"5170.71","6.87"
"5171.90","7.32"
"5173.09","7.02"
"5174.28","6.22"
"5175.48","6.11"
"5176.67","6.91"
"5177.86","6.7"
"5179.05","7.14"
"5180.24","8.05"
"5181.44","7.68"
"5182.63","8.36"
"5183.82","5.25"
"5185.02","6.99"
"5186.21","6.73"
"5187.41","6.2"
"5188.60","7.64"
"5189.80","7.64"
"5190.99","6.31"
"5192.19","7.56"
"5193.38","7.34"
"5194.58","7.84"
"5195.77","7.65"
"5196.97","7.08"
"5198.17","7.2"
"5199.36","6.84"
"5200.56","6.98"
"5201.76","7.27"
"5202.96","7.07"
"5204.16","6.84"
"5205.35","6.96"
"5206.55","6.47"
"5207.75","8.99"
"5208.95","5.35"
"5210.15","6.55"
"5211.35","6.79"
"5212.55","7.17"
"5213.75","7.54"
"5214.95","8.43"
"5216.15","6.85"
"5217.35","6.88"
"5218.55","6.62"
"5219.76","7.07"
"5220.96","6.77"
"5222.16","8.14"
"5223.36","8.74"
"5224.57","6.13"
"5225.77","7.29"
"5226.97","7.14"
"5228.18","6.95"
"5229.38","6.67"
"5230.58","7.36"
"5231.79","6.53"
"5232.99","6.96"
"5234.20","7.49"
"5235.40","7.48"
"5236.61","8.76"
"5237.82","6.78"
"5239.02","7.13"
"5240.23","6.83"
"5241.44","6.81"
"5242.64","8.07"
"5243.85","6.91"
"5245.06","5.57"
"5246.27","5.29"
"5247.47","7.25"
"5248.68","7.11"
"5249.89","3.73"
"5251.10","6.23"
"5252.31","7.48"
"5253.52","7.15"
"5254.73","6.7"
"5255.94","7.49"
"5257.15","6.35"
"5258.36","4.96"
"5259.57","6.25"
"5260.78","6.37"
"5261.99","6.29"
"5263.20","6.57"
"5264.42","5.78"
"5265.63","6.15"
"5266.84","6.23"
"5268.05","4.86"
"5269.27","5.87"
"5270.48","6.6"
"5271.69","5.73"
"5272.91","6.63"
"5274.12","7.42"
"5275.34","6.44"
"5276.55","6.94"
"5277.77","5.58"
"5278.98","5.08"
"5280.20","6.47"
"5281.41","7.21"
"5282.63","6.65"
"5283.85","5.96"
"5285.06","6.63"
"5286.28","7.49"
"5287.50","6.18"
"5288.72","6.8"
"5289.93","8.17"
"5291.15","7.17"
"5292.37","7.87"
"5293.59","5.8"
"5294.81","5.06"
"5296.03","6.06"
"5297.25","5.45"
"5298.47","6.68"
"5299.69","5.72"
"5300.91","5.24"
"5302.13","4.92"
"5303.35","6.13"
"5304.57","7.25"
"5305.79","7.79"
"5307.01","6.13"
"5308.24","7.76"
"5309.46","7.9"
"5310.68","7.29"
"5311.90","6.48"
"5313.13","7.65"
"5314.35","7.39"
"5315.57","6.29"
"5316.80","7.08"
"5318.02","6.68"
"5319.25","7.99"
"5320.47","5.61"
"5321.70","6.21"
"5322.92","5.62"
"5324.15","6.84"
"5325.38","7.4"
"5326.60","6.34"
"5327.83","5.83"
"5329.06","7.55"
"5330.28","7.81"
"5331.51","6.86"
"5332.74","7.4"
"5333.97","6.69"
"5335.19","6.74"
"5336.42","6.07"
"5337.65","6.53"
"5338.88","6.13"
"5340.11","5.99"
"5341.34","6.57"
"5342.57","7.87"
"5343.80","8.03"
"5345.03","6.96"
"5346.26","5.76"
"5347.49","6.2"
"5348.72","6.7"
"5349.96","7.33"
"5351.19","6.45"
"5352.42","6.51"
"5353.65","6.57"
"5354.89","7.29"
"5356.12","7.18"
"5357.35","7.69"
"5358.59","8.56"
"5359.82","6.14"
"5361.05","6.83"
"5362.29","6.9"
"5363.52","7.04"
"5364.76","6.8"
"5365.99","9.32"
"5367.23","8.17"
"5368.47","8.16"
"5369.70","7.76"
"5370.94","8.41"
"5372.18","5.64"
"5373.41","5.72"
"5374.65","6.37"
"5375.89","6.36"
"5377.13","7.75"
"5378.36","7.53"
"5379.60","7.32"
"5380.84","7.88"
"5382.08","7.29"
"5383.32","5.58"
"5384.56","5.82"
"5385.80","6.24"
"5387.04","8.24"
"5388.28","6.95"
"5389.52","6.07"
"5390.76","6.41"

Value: -0.07 mag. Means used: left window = 6.78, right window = 6.72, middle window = 7.17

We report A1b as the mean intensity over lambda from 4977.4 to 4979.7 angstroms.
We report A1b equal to 6.56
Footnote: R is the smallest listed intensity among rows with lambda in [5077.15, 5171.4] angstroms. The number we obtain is 4.63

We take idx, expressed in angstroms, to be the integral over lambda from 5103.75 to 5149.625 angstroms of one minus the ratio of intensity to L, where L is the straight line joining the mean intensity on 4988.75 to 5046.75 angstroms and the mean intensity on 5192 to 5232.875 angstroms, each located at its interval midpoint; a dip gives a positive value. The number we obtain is 2.1 angstroms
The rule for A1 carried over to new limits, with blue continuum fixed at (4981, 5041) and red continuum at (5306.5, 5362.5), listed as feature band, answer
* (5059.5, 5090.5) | 0.02 mag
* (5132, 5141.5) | 0.08 mag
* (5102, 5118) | 0.07 mag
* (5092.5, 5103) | 0.11 mag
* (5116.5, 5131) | 0.06 mag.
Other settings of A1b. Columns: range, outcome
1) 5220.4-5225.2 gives 7.45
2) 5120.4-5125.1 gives 6.94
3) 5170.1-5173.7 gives 7.07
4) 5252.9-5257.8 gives 6.91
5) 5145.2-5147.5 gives 6.85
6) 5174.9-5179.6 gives 6.72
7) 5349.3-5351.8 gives 6.87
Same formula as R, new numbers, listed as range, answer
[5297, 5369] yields 4.92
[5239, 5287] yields 3.73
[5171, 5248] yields 5.25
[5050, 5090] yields 5.49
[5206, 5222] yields 5.35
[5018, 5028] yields 6.24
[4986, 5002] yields 5.43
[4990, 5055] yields 5.37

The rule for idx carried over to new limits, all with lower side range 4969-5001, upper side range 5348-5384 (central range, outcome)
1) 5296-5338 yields 2.5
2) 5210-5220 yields -0.2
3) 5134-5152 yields -0.3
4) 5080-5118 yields 0.9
